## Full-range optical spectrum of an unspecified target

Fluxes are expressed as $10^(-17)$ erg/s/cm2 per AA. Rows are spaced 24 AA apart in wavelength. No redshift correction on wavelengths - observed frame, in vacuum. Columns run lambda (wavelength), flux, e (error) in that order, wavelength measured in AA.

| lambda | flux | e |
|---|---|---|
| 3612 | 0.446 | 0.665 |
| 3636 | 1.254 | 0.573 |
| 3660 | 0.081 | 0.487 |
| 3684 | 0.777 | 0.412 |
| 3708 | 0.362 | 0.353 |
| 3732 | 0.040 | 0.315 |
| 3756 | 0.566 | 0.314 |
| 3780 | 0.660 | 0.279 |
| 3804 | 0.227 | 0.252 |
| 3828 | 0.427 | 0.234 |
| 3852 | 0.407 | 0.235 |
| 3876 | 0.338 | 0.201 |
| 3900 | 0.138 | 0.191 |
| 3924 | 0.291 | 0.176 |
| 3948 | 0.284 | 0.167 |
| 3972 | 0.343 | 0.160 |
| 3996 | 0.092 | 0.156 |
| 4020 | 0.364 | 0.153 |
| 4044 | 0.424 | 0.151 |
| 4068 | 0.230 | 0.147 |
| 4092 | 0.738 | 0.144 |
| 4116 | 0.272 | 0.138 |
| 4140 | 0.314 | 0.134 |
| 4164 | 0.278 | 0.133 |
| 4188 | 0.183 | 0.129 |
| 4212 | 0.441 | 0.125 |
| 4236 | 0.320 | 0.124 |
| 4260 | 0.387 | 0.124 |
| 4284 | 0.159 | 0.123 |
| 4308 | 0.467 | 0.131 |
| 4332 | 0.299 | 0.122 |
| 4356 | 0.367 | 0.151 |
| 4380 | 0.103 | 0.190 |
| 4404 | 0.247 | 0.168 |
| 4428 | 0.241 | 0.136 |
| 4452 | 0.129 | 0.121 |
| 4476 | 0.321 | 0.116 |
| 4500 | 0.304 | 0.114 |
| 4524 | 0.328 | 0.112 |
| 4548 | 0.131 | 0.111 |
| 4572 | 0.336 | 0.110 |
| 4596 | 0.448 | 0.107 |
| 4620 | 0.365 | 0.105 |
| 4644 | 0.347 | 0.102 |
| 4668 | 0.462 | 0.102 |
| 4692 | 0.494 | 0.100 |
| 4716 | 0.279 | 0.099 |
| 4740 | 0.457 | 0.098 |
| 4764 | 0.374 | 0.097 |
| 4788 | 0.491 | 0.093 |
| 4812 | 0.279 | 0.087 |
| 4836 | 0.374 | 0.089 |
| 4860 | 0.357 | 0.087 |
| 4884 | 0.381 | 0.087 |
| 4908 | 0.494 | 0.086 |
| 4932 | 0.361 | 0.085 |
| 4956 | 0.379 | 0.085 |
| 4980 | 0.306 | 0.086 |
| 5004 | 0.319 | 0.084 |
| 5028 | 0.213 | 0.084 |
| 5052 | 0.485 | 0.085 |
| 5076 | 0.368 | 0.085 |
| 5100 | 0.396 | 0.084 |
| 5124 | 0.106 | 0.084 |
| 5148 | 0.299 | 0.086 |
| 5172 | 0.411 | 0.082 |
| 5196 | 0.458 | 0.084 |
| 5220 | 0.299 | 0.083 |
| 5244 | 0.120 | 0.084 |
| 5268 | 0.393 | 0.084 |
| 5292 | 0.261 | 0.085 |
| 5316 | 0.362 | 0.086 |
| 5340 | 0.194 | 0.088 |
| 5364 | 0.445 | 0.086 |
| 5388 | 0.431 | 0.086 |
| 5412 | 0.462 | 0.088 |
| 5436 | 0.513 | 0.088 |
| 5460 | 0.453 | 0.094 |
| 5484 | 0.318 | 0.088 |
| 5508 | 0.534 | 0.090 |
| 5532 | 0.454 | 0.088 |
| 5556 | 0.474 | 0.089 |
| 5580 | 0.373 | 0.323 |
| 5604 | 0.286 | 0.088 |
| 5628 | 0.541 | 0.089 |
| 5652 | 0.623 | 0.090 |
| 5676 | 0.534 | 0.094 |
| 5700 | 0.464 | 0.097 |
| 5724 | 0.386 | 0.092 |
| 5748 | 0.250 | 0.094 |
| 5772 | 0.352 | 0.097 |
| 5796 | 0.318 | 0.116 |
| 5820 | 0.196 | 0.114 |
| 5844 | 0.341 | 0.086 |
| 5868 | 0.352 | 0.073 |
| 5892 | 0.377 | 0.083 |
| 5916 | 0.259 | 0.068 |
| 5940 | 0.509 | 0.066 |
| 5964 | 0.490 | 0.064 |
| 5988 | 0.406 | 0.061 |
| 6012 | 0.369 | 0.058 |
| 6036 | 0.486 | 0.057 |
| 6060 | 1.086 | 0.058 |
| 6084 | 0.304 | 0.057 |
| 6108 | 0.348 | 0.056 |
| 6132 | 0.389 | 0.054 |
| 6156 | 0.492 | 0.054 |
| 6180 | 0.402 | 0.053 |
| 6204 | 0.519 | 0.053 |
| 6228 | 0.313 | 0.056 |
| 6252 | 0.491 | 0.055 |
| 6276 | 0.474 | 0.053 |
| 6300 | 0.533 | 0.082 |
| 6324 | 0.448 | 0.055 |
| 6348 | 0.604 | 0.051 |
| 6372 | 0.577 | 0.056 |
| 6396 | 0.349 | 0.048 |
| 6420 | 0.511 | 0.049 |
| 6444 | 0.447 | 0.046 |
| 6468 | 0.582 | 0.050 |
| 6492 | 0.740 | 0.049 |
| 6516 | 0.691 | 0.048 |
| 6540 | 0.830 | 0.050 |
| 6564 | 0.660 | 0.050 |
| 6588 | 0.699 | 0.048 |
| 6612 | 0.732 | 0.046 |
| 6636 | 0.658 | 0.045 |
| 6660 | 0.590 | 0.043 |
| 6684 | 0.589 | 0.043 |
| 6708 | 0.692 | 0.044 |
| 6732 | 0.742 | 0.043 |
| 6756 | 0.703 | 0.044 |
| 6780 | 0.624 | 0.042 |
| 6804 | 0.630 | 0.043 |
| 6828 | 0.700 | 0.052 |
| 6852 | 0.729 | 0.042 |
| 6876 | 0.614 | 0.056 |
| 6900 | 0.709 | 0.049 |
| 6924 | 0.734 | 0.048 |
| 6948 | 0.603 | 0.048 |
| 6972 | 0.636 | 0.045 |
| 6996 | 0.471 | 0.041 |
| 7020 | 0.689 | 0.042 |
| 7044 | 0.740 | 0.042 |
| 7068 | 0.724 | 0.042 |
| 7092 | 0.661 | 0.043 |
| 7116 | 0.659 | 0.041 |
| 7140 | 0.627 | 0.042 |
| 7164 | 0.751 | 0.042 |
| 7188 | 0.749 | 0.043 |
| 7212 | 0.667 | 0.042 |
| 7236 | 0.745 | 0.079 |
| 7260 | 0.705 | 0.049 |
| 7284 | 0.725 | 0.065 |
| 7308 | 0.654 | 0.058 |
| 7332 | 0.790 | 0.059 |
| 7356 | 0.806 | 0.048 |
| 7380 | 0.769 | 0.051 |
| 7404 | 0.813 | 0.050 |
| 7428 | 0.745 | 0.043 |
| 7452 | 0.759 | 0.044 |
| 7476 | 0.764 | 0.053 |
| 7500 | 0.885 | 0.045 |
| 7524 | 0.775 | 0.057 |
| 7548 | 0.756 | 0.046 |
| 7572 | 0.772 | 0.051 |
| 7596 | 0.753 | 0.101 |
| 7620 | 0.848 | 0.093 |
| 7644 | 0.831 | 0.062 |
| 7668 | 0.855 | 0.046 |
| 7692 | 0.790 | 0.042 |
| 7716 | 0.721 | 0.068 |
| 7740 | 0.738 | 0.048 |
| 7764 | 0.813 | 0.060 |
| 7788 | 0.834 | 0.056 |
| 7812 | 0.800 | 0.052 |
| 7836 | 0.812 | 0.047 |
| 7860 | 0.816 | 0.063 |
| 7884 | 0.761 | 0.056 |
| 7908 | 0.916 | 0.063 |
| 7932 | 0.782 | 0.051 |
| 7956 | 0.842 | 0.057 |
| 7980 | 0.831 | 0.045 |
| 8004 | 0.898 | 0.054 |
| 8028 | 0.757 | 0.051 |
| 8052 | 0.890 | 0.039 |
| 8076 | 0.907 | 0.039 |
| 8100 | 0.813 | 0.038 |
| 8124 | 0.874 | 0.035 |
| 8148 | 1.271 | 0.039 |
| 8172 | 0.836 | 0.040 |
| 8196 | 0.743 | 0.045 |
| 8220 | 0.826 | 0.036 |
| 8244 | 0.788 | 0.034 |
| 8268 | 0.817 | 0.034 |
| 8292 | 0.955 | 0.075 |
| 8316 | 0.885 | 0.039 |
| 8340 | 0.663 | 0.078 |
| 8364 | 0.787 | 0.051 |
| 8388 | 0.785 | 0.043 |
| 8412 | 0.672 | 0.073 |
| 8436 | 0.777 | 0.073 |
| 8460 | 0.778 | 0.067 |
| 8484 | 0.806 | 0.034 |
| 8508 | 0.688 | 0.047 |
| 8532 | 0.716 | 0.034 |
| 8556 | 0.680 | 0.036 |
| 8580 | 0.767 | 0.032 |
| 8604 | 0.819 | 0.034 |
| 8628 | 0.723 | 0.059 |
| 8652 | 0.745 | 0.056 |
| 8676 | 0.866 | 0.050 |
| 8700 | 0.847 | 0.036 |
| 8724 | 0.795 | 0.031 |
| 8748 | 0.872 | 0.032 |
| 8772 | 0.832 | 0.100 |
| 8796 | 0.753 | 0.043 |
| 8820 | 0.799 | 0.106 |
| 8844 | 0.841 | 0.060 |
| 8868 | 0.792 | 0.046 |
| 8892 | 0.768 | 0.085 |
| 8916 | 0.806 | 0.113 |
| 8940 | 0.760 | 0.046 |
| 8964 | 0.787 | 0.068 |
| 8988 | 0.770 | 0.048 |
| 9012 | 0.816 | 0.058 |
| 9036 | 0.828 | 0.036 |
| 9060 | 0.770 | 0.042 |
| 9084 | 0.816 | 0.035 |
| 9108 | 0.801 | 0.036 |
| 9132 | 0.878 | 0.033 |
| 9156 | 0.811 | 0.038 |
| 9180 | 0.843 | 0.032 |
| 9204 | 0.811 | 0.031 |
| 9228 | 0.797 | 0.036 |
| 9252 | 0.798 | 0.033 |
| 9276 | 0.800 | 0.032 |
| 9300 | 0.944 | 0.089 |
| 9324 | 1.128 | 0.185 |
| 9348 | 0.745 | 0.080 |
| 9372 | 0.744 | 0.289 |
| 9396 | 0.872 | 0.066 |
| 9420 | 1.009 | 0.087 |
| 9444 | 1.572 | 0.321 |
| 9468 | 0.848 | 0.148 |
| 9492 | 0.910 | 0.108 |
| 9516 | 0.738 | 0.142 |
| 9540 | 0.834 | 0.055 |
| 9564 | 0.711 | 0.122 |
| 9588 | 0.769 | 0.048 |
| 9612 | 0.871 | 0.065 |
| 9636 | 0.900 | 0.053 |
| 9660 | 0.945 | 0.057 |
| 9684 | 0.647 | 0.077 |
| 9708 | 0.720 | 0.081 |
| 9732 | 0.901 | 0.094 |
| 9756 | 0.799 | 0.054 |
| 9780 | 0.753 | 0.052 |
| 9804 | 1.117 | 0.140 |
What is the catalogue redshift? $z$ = 0.626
